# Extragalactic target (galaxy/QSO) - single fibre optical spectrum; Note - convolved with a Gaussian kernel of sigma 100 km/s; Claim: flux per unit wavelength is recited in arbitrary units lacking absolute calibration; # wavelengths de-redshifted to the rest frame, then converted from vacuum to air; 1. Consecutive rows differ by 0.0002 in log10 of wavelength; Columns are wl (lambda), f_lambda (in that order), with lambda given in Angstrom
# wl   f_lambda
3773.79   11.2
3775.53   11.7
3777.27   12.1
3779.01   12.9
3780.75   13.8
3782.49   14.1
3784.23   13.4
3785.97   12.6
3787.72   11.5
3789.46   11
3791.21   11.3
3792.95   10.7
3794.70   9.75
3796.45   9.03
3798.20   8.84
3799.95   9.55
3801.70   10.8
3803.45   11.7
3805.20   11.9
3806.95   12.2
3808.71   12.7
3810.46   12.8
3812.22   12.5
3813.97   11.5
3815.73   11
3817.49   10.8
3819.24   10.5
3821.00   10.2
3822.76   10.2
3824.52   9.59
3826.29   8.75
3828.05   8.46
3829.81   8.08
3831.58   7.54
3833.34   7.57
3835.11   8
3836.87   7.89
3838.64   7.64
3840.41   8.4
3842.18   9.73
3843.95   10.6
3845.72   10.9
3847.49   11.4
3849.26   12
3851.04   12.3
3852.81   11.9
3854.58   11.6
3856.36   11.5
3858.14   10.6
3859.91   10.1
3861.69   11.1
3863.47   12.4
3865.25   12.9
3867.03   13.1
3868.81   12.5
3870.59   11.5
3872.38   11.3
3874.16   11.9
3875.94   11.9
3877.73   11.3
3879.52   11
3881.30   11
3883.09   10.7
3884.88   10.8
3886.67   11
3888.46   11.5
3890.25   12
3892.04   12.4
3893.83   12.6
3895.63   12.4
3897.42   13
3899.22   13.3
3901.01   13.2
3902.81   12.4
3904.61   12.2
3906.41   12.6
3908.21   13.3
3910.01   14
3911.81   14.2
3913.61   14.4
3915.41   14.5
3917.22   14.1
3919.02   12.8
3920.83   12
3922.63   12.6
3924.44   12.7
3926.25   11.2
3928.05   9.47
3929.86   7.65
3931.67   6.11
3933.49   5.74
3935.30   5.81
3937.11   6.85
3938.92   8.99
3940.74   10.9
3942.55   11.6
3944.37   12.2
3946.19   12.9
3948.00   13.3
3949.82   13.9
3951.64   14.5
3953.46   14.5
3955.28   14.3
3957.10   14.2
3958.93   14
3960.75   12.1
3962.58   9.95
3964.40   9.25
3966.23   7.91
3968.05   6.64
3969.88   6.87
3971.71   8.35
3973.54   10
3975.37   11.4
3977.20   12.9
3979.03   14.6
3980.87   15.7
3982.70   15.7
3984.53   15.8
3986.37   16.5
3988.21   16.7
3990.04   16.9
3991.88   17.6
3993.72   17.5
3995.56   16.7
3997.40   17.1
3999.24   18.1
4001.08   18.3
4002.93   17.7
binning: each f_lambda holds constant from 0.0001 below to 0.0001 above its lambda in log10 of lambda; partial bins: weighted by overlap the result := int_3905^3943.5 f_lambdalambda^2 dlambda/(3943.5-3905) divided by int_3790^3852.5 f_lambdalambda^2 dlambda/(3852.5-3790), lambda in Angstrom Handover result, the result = 1.14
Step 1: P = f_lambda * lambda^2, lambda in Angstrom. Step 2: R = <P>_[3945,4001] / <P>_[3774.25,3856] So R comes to 1.4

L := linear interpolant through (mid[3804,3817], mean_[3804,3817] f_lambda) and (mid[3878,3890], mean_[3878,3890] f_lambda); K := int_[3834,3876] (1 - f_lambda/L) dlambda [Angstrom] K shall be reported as 1.8 Angstrom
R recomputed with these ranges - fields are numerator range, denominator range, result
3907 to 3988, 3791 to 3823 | 1.16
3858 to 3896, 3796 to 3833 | 1.16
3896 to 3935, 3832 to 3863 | 1.21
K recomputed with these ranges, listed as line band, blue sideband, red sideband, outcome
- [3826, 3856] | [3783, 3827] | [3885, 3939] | 4.2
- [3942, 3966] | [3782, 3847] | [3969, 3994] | 1.2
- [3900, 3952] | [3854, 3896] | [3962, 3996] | 3.0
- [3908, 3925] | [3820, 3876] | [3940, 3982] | -3.3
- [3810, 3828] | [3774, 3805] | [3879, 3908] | 1.5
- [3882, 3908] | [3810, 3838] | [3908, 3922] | 1.3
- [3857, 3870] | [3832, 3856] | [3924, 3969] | -2.2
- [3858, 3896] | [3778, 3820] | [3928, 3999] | 0.7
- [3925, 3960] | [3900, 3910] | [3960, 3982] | 1.4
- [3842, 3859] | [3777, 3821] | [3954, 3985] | 0.4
